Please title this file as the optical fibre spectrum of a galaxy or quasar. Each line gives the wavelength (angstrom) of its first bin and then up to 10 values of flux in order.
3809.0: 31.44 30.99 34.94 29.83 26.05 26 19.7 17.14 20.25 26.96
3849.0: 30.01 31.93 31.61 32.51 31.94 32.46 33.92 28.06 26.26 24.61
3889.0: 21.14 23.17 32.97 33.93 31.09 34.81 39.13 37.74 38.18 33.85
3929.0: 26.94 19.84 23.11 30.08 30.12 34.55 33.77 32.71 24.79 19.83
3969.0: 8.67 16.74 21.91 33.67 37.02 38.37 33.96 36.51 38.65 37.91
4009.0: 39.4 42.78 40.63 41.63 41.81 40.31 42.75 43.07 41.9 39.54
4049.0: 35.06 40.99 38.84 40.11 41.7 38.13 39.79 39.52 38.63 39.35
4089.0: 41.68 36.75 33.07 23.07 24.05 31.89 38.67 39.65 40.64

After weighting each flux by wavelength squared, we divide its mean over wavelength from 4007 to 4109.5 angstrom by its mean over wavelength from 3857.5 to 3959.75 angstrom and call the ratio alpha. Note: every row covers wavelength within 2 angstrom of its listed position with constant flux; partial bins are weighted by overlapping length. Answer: 1.35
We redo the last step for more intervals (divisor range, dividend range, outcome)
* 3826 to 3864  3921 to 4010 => 1.20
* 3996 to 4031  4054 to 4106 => 0.95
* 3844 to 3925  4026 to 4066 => 1.40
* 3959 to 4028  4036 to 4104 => 1.20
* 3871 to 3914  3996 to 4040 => 1.46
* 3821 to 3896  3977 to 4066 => 1.57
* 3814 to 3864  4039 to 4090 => 1.62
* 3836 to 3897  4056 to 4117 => 1.46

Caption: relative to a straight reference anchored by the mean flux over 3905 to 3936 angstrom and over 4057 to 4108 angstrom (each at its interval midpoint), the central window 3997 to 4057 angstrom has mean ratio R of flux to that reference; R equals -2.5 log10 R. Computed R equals -0.152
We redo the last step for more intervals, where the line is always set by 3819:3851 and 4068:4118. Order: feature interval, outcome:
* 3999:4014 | -0.23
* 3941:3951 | -0.09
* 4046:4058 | -0.14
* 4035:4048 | -0.22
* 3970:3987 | 0.17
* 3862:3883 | -0.17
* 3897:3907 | -0.19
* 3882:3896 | 0.12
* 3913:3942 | -0.08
